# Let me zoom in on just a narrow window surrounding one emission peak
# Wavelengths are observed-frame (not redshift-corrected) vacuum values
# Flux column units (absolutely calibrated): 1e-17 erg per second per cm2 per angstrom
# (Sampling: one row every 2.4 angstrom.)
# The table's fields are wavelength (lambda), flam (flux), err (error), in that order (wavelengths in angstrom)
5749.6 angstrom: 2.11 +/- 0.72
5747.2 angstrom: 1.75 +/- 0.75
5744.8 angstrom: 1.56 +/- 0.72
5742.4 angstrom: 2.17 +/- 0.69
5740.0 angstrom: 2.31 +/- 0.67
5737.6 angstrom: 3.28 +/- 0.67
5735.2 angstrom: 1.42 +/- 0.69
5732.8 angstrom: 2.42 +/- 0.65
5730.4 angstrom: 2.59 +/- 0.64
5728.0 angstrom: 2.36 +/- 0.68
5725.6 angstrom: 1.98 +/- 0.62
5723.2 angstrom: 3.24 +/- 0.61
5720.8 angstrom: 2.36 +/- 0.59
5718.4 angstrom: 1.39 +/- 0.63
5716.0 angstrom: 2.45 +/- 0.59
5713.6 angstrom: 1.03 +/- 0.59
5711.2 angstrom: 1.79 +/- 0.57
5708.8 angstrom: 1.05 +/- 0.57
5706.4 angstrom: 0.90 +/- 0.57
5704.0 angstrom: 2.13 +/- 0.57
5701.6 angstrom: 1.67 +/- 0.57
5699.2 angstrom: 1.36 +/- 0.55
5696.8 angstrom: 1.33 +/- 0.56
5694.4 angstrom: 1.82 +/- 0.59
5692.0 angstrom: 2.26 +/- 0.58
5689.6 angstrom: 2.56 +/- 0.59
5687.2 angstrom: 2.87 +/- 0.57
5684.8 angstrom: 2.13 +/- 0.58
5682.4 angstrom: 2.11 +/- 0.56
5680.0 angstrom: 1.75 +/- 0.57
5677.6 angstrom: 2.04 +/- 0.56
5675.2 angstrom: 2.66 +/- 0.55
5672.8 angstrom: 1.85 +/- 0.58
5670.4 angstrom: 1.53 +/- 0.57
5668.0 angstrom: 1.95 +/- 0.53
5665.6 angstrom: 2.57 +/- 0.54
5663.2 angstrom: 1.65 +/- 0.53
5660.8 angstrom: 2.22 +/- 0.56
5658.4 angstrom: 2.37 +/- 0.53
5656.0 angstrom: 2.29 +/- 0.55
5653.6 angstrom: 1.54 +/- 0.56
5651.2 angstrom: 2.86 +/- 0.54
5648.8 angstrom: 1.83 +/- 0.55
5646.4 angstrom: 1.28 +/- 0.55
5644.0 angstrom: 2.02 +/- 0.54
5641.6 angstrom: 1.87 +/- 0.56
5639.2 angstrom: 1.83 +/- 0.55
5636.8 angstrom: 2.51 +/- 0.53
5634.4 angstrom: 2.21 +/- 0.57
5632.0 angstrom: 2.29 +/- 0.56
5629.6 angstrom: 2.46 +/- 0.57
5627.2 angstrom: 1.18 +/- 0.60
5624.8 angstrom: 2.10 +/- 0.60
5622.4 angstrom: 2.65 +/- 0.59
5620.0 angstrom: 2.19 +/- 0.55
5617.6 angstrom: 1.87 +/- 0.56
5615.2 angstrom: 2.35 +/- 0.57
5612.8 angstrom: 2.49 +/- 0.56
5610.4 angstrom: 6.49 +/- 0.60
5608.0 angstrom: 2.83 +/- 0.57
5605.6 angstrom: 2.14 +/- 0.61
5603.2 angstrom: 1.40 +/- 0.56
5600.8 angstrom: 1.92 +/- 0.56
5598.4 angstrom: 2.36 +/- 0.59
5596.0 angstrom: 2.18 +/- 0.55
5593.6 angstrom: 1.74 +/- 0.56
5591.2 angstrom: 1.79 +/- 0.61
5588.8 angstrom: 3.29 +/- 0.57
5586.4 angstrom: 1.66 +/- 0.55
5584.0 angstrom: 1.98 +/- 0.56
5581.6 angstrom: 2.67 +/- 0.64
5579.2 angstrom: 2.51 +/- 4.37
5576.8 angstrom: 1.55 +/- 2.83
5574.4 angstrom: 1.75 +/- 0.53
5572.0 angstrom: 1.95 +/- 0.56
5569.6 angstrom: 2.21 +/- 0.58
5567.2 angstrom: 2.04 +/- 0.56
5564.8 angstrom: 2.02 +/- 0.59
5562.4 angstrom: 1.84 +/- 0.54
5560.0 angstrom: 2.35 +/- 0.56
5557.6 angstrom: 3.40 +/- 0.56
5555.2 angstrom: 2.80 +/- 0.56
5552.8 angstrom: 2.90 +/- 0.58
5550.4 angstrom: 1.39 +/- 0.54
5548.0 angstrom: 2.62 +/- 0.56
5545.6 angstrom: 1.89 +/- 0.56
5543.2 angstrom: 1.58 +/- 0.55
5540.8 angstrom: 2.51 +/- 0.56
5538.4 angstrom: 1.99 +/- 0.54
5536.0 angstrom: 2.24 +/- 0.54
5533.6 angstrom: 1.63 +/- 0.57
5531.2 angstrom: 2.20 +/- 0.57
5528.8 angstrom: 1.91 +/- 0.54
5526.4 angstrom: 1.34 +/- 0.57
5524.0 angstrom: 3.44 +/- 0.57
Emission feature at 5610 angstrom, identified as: [O III] 5007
